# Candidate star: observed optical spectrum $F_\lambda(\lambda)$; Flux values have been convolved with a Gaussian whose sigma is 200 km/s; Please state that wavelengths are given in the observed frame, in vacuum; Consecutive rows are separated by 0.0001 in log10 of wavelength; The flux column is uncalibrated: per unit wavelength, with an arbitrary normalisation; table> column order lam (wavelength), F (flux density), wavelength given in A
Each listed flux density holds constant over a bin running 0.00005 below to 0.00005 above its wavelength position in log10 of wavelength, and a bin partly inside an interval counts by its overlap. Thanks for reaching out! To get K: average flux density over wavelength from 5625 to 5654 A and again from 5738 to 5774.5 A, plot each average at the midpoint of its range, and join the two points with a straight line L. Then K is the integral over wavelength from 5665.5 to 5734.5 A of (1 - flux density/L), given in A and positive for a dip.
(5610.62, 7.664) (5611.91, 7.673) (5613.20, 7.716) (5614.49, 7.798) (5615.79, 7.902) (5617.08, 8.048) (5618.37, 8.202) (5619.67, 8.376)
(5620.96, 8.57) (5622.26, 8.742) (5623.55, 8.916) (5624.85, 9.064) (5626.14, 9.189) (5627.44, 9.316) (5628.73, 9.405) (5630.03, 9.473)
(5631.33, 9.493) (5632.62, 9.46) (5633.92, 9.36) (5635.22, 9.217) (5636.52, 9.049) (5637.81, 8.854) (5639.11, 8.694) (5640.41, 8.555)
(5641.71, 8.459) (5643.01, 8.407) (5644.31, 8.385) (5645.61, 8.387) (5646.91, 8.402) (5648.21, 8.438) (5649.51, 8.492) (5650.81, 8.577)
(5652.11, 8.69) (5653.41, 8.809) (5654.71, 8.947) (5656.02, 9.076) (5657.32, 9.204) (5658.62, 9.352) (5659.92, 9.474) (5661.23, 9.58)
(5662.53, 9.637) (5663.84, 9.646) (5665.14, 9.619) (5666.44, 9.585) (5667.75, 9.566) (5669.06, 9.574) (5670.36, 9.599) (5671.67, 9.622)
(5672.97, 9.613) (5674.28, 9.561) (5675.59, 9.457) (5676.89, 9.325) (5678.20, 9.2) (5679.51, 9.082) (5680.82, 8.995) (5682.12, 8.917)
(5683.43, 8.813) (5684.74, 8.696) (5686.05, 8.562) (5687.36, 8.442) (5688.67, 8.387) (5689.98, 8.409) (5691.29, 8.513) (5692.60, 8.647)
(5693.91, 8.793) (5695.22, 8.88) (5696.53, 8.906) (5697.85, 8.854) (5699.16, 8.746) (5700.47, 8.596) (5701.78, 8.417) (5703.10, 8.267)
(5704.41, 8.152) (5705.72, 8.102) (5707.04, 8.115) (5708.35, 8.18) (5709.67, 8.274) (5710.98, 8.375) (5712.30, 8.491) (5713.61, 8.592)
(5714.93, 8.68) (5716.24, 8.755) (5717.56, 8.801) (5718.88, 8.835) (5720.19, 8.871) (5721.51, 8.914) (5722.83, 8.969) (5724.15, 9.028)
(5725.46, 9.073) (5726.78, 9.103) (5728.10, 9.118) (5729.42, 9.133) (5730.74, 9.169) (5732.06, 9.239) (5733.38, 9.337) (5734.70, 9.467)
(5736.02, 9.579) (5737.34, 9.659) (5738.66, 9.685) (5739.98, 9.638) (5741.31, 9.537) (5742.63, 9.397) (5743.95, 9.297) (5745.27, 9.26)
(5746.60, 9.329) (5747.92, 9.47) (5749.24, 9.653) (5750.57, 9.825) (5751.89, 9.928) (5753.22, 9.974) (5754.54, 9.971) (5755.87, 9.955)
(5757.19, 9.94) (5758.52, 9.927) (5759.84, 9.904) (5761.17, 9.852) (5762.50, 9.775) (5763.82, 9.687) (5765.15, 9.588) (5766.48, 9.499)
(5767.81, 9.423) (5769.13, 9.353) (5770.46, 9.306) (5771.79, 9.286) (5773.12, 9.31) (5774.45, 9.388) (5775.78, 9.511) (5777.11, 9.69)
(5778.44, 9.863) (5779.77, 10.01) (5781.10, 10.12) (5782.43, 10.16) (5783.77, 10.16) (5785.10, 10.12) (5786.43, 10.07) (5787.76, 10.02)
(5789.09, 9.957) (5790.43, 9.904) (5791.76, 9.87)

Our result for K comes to 2.8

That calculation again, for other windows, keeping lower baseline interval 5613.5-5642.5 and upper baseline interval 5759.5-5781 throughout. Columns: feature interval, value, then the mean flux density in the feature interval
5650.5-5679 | -1.1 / 9.36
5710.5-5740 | 0.9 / 9.06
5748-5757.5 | -0.4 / 9.87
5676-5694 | 0.7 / 8.78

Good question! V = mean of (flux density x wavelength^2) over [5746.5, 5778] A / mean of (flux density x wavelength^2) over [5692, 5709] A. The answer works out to 1.16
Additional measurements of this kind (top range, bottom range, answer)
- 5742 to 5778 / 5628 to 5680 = 1.09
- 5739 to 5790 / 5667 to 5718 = 1.13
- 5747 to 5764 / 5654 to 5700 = 1.11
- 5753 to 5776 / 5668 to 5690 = 1.09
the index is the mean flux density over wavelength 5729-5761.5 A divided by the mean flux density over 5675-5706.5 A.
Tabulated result 1.1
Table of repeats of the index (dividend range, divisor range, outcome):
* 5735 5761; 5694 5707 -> 1.13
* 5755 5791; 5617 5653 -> 1.11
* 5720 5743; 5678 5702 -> 1.06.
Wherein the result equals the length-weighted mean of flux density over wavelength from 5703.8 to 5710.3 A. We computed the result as 8.16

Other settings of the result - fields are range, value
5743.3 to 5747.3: 9.3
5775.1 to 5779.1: 9.69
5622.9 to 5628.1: 9.13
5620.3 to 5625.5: 8.83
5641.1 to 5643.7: 8.43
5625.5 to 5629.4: 9.3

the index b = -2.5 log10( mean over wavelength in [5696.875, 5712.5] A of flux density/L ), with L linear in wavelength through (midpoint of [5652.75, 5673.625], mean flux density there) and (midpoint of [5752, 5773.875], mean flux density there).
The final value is 0.14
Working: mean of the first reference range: 9.43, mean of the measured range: 8.38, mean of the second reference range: 9.68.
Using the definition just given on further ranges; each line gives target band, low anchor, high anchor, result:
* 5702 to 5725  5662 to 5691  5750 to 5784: 0.10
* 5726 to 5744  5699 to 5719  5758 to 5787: -0.05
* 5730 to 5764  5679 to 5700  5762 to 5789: -0.03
